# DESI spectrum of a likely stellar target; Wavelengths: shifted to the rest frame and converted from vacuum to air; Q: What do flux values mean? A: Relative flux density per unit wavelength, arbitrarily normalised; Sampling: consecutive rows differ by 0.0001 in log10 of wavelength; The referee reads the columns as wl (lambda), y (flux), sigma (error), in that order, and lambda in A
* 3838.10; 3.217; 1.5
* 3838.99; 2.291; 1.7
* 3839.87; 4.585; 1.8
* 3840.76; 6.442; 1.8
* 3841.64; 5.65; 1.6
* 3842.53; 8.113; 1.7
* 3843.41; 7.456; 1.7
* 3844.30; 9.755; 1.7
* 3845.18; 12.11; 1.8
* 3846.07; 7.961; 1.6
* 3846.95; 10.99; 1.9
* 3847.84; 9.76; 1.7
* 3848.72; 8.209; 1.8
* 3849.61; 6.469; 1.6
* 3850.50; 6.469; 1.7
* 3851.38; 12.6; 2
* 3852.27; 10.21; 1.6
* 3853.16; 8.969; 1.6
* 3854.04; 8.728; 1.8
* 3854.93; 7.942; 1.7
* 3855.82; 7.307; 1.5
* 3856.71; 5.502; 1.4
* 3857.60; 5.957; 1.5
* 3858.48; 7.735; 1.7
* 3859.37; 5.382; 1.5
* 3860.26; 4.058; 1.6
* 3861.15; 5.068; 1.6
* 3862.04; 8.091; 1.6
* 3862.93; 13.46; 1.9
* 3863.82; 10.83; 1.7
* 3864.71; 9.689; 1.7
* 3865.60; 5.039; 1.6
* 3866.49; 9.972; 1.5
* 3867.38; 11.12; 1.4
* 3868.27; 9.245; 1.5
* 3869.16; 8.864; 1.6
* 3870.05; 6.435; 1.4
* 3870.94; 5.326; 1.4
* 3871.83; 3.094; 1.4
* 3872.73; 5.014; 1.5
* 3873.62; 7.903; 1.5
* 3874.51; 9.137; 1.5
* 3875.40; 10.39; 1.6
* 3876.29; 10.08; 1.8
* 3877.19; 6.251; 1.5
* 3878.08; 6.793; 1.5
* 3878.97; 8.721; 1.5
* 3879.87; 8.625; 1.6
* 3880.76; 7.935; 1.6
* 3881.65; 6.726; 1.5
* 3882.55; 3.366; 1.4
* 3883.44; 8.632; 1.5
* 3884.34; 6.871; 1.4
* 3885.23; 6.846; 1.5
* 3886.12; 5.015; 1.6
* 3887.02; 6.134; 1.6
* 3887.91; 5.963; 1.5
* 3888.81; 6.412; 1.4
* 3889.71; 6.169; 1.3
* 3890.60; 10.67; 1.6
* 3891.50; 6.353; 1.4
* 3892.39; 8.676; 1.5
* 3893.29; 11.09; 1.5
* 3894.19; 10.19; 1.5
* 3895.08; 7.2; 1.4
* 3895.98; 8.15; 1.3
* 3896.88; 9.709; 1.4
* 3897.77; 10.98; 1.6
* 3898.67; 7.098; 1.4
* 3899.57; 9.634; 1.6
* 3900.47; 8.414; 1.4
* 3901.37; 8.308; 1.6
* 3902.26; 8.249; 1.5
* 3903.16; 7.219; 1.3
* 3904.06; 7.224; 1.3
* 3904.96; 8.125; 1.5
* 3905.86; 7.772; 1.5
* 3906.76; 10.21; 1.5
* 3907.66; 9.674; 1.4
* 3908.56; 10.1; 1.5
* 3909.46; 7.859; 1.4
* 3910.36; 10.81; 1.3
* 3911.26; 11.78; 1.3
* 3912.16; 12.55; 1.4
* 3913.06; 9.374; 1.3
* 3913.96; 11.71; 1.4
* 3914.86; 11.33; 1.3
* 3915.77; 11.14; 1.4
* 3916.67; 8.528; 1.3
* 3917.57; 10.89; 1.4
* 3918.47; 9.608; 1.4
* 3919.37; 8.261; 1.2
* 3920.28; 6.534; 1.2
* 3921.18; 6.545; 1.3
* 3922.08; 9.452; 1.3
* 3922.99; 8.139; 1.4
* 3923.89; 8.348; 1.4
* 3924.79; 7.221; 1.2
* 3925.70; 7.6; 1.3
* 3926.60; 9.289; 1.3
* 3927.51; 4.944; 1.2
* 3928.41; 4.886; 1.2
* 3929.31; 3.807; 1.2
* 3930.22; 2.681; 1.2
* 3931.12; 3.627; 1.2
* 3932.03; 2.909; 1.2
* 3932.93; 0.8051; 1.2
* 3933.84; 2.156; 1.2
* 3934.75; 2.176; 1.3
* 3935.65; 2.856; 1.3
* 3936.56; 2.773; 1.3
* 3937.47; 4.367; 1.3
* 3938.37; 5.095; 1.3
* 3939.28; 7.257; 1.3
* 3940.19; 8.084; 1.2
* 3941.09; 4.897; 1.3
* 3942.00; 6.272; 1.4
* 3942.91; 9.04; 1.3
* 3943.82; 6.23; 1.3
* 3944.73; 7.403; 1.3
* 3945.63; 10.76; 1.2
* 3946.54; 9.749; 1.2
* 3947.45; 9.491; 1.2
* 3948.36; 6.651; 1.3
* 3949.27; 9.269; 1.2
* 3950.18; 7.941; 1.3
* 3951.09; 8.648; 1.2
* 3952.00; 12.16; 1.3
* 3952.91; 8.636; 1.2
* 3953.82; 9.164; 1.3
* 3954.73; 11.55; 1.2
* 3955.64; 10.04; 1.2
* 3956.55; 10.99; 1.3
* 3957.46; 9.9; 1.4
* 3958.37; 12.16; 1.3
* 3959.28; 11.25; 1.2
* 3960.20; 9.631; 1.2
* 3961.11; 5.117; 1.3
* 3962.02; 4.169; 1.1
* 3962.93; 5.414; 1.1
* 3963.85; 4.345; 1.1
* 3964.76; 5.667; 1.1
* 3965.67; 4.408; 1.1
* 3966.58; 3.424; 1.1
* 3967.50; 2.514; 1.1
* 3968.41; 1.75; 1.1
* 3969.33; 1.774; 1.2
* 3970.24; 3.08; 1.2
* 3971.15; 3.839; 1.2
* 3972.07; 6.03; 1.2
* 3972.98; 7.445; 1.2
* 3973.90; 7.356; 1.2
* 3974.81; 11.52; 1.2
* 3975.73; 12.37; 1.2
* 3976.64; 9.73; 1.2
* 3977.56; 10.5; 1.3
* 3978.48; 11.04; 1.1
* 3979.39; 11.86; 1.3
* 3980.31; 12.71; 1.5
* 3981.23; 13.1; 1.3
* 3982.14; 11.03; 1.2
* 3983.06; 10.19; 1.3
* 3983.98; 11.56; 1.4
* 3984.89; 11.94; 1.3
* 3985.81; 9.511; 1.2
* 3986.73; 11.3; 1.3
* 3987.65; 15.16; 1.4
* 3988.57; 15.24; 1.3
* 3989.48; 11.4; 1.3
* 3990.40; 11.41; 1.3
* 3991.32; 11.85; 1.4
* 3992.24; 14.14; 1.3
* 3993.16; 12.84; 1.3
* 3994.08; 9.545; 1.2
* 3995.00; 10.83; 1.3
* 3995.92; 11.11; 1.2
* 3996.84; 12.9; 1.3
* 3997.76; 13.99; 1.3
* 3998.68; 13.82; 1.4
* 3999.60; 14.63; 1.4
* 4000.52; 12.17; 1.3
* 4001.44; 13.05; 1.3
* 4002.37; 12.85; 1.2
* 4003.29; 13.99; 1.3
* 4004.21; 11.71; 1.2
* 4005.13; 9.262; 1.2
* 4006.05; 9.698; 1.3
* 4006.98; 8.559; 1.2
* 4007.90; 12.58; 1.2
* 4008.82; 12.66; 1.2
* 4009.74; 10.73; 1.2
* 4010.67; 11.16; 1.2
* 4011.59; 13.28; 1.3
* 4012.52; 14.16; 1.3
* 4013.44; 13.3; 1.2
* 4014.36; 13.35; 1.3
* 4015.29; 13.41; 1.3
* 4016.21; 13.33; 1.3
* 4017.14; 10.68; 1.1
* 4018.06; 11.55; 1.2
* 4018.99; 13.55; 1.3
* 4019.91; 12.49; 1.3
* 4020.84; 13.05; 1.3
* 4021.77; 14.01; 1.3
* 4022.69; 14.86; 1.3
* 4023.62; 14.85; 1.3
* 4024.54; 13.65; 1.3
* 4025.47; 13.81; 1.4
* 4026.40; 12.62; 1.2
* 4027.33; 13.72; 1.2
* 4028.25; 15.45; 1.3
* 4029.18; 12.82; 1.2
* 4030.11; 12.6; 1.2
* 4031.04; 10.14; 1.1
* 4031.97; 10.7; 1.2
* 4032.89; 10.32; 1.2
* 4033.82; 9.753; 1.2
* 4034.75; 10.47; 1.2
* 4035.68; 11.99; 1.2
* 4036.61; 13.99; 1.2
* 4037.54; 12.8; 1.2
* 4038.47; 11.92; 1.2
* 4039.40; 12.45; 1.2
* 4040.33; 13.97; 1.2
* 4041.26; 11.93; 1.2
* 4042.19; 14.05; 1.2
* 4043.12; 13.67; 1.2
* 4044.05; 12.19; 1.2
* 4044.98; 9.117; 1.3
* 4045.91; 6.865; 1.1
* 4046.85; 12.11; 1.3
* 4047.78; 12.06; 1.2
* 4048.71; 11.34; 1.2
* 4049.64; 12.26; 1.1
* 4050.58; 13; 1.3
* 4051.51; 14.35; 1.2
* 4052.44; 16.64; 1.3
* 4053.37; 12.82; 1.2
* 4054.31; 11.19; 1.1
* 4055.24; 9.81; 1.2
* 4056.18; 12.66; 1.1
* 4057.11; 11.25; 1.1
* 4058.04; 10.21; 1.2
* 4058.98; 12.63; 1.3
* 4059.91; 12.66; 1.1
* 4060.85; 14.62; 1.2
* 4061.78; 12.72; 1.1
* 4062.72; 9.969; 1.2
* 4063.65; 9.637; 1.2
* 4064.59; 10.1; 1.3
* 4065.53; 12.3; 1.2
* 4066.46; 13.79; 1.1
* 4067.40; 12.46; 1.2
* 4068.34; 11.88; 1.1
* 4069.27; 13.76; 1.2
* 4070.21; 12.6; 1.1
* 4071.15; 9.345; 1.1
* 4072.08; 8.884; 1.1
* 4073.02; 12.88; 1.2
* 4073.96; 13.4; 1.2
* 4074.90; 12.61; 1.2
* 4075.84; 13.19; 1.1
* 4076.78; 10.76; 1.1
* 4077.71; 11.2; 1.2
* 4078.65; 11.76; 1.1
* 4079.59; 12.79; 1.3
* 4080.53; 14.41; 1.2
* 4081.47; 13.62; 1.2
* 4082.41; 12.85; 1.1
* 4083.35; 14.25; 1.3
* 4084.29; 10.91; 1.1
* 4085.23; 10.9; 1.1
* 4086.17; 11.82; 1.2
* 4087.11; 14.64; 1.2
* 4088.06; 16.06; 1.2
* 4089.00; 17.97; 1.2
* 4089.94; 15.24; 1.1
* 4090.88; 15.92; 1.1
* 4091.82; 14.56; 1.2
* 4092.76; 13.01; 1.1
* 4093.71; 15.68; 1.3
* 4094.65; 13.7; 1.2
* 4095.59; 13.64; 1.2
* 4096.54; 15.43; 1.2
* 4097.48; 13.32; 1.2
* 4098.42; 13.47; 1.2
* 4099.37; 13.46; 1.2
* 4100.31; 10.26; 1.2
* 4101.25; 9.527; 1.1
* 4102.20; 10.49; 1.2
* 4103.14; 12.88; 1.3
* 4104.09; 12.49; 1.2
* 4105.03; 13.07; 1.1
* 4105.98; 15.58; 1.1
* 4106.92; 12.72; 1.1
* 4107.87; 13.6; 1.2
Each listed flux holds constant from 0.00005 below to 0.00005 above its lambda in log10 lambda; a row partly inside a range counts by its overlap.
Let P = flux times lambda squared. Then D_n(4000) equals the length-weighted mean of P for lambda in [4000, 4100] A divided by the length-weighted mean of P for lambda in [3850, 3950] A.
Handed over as 1.77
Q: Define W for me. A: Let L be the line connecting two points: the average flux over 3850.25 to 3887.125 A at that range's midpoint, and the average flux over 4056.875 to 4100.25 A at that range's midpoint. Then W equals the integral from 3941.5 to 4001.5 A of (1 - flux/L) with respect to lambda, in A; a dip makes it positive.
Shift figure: 4.7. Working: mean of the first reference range 7.68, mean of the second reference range 12.9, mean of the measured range 9.46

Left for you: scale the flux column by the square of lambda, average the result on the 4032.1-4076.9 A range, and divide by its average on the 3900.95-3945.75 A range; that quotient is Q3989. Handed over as 1.75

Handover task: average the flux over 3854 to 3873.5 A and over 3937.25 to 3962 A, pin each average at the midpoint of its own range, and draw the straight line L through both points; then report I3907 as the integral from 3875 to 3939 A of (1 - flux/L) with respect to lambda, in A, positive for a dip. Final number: 3.3 A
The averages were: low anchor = 7.43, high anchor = 8.55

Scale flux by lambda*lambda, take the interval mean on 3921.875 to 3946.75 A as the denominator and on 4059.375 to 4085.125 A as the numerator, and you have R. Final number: 2.27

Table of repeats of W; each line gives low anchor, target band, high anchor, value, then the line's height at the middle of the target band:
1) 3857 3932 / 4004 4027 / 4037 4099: -2.5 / 11.2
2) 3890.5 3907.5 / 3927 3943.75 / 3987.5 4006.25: 9.4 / 10.1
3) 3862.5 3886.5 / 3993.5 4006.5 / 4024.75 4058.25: -1.2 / 11.1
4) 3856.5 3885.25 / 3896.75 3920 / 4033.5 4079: -2.8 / 8.45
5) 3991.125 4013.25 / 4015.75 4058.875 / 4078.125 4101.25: 1.3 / 12.8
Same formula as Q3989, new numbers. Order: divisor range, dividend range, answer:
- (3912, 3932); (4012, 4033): 1.75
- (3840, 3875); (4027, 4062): 1.68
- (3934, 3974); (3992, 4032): 1.91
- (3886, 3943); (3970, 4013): 1.57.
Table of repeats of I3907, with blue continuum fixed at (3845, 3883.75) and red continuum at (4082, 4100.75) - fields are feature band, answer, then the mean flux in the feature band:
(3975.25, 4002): -2.2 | 12.1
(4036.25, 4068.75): 1.8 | 12.1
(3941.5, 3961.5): 2.1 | 9.19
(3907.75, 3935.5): 5.6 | 7.47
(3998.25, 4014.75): -0.9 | 12.3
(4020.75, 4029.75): -1.3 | 13.9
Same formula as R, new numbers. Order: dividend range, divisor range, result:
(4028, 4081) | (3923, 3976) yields 1.92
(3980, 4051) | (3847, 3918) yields 1.58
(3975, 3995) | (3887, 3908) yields 1.48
